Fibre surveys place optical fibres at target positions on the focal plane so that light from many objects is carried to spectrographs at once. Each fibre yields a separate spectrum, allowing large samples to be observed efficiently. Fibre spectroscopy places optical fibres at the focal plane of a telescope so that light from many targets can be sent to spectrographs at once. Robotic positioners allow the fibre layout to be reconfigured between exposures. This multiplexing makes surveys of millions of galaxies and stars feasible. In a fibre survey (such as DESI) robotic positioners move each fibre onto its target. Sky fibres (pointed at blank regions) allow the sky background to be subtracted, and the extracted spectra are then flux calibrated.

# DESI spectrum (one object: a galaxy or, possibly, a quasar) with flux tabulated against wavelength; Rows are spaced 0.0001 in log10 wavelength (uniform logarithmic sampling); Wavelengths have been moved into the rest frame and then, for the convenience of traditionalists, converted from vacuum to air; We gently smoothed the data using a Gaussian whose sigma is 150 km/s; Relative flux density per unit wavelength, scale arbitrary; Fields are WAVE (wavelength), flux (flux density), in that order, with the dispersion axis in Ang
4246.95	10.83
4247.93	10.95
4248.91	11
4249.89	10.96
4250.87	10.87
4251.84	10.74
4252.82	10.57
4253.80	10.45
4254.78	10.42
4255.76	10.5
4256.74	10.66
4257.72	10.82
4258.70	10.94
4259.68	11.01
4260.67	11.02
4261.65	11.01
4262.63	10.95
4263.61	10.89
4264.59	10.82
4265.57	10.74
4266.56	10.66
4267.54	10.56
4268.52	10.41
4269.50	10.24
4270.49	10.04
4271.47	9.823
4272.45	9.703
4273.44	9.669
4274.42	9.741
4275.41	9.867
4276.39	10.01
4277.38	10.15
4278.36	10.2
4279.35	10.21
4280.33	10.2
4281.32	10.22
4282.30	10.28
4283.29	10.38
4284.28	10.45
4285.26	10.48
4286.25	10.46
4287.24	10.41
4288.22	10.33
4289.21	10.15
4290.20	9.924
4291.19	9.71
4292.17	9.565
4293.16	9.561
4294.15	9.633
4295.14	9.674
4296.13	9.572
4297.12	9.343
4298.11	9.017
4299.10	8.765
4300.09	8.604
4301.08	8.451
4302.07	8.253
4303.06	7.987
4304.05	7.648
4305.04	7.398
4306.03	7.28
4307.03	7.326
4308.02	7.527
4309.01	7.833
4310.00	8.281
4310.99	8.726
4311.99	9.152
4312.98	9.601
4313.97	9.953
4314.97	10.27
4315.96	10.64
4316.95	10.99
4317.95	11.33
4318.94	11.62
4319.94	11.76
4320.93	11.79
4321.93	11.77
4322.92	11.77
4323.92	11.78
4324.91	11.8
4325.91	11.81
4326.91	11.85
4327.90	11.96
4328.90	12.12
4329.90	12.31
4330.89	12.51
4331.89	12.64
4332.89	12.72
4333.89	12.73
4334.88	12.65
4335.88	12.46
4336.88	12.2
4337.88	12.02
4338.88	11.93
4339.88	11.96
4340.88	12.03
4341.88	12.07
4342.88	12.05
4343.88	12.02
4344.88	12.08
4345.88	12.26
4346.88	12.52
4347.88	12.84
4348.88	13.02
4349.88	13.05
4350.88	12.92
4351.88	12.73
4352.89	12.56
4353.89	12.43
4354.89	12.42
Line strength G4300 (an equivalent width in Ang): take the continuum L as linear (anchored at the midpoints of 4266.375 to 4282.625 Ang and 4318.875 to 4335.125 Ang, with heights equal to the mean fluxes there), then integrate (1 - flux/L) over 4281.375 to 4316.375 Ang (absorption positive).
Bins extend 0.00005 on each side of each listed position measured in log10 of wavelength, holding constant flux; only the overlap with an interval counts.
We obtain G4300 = 5.6 Ang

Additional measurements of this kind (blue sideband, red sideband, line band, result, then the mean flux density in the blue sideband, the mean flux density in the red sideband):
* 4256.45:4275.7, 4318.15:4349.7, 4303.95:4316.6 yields 3.21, 10.5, 12.2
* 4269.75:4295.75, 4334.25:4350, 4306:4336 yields 1.64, 10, 12.3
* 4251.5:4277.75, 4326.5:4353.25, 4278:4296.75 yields 1.64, 10.5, 12.4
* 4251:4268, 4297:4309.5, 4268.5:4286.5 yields -0.91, 10.8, 8.07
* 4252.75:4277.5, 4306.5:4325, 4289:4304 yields 1.65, 10.4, 10.2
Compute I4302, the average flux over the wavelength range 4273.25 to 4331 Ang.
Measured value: 9.99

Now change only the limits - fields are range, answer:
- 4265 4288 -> 10.2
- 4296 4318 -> 8.81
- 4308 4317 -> 9.31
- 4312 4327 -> 11.2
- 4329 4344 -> 12.3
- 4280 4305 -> 9.52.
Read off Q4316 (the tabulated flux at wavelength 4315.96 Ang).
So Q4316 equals 10.64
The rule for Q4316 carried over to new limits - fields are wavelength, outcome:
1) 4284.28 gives 10.45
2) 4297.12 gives 9.343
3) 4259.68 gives 11.01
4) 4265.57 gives 10.74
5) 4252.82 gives 10.57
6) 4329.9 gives 12.31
